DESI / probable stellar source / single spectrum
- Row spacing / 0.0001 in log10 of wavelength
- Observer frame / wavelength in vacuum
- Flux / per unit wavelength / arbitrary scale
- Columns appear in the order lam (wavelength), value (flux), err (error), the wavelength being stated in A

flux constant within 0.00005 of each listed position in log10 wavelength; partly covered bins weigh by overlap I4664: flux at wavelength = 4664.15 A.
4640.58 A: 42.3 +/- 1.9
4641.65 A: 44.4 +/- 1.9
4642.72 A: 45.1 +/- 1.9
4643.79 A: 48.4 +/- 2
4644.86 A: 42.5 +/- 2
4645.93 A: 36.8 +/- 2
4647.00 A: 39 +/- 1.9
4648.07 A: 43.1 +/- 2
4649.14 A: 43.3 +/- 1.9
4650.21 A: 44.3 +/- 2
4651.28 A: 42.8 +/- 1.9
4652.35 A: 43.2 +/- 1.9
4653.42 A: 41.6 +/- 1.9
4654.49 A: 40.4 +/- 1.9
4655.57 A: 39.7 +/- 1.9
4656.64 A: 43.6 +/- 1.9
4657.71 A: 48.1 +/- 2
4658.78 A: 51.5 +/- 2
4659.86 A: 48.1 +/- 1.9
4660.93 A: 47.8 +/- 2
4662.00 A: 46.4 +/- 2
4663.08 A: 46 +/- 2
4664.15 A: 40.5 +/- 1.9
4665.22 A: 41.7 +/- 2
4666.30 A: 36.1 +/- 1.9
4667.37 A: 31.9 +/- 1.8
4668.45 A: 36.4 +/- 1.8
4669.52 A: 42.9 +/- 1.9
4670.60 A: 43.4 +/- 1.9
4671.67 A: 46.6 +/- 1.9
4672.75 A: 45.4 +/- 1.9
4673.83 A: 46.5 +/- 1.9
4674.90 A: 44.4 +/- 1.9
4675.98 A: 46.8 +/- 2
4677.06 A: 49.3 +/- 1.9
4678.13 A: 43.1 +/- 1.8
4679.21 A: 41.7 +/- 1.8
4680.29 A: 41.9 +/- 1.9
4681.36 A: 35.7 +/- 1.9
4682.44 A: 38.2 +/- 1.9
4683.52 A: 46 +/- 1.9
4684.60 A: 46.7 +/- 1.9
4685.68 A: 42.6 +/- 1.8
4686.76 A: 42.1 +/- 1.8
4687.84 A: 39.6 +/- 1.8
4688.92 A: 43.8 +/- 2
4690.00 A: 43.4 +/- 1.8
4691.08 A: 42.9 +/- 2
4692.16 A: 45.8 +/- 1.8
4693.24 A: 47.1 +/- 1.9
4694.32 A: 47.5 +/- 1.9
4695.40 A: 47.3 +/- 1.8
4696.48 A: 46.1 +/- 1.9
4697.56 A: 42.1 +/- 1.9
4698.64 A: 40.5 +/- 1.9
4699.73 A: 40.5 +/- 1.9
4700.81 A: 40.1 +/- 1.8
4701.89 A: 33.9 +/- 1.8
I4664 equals 40.5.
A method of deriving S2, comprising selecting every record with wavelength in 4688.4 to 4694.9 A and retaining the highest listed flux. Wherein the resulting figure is 47.5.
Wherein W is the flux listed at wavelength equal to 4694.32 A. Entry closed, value 47.5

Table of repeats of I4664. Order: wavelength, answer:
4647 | 39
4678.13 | 43.1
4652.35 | 43.2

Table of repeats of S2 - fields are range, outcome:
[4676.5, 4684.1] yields 49.3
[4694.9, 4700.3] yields 47.3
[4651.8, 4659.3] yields 51.5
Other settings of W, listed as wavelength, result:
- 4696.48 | 46.1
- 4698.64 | 40.5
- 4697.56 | 42.1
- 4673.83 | 46.5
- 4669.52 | 42.9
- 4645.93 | 36.8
